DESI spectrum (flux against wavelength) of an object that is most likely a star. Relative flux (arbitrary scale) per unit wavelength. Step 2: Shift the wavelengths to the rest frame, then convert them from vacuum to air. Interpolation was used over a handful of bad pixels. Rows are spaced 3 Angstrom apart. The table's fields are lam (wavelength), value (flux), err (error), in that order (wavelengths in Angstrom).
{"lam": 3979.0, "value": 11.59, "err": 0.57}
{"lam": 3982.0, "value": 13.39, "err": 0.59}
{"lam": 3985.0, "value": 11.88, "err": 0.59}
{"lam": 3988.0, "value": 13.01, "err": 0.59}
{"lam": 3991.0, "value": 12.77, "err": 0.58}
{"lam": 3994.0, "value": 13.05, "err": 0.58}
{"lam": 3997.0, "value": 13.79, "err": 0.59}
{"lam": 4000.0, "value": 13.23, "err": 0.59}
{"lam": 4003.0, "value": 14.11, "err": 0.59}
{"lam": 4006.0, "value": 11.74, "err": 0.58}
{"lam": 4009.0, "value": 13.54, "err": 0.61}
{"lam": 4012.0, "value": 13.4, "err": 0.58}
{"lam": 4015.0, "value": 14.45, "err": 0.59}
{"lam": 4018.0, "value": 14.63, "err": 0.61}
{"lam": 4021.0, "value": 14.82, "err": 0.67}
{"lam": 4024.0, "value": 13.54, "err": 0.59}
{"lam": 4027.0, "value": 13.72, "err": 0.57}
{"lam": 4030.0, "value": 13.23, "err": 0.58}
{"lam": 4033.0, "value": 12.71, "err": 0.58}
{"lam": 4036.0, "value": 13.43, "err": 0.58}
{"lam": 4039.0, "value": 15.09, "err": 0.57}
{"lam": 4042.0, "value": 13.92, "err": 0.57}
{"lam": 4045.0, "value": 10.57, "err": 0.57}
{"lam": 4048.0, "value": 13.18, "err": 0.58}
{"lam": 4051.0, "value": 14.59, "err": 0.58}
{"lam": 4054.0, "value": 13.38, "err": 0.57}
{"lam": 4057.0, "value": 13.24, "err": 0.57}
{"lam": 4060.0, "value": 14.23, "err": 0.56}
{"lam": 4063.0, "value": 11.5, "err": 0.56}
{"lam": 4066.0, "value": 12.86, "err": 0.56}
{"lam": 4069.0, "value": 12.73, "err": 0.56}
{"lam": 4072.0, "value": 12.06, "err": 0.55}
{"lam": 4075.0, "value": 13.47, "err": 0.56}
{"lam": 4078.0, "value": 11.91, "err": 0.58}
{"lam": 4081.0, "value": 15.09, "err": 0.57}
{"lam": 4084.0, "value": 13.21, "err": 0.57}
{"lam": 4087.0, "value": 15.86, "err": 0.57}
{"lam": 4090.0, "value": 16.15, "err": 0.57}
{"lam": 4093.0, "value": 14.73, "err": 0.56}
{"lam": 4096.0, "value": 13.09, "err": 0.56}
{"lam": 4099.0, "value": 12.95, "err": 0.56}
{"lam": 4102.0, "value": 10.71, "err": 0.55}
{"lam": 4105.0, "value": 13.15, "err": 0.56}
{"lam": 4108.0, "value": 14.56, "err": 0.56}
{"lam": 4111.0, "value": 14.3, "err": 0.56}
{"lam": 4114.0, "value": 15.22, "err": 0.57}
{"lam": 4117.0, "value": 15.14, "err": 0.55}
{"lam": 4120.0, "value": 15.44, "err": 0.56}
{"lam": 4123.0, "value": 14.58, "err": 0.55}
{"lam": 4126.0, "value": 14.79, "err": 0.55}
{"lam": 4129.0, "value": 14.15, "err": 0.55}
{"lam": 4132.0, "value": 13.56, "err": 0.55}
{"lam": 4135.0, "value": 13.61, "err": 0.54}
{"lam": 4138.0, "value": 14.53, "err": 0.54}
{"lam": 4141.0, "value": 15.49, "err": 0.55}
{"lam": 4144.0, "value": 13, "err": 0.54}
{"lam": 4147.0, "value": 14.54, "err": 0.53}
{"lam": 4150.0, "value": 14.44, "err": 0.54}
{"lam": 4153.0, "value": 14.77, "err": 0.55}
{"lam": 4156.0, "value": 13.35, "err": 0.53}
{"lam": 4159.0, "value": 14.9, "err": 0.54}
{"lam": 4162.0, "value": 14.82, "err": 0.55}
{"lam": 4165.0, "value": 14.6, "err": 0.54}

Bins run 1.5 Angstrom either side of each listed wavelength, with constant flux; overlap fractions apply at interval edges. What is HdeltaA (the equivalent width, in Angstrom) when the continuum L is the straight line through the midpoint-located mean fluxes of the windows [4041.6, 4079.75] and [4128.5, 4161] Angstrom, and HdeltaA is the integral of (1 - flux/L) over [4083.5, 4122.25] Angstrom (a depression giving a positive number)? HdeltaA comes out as -1.9 Angstrom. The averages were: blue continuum 12.9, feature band 14.2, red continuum 14.2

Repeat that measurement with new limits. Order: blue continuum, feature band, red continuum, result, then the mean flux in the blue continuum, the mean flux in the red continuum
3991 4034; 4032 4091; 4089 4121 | 1.7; 13.6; 14.1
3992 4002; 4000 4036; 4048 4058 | -0.3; 13.4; 13.7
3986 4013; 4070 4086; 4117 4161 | 0.7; 13.2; 14.4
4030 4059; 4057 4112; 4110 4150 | 1.7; 13.4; 14.5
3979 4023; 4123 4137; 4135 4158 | 0.1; 13.4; 14.3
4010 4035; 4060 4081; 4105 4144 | 2.1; 13.8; 14.5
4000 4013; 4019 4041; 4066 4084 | -1.1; 13.2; 13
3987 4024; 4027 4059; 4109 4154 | 1.1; 13.6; 14.5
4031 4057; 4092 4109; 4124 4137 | 0.9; 13.3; 14.1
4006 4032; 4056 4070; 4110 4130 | 1.3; 13.8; 14.8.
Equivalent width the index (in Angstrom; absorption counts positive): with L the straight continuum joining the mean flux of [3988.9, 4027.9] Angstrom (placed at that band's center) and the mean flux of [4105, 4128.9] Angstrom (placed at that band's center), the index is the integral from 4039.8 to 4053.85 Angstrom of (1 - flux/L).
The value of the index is 0.8 Angstrom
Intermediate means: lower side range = 13.6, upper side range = 14.7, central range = 13.2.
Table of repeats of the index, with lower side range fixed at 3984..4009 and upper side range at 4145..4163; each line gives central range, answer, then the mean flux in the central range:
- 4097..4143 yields 0.0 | 14.1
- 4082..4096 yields -1.0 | 14.8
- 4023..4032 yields -0.1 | 13.5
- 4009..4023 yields -1.1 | 14.2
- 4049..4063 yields 0.0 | 13.6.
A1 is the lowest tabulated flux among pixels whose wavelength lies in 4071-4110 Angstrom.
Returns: 10.71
